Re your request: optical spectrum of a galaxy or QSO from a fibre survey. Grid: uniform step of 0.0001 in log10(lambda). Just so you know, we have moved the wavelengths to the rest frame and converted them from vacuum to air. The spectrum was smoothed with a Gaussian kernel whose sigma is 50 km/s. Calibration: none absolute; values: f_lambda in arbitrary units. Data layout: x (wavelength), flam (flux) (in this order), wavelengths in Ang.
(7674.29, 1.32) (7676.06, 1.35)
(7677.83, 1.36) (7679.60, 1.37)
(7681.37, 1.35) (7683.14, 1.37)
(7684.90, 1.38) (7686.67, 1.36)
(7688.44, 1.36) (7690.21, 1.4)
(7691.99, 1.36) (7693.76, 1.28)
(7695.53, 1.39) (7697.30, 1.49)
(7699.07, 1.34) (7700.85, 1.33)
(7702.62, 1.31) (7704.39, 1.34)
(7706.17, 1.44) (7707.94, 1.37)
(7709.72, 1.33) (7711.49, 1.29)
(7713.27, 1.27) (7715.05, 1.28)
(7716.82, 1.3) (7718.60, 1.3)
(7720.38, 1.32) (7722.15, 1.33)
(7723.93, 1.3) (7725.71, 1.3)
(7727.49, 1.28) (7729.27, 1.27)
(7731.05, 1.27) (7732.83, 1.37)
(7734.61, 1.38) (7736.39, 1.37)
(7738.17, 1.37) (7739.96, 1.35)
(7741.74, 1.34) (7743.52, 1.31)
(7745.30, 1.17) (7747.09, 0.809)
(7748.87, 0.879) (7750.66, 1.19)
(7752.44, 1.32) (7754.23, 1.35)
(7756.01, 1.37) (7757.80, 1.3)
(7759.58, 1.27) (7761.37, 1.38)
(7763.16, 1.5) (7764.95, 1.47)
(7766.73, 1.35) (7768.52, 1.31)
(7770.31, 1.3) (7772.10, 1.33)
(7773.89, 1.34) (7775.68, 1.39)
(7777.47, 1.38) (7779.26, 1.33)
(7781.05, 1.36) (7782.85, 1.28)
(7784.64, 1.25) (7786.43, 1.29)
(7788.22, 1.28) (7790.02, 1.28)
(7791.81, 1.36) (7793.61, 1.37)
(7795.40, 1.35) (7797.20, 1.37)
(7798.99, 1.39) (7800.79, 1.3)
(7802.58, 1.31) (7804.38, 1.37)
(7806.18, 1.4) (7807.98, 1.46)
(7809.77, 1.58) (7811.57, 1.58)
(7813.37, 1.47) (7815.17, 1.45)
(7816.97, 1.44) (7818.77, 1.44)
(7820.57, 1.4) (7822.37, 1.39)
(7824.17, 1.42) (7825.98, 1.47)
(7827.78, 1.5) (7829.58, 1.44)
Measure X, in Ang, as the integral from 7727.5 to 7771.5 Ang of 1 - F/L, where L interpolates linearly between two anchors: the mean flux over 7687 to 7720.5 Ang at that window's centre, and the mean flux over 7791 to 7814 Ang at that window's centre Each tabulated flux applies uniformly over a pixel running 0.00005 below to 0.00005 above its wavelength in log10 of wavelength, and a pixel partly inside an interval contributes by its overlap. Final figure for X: 2.61 Ang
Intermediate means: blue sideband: 1.34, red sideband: 1.41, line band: 1.29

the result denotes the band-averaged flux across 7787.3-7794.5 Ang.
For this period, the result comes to 1.32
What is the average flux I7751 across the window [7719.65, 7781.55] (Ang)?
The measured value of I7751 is 1.3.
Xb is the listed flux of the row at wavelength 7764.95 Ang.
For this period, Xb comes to 1.47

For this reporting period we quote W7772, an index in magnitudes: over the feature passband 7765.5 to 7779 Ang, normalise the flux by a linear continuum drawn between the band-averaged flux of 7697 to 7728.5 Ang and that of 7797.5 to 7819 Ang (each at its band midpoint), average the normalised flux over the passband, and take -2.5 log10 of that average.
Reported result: 0.04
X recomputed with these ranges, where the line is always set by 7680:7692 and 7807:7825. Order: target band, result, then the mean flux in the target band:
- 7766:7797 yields 2.4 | 1.33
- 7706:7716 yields 0.5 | 1.32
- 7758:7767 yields 0.2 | 1.39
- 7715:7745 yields 1.8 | 1.32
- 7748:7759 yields 1.4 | 1.24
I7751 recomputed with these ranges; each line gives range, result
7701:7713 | 1.34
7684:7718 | 1.35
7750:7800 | 1.34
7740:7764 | 1.25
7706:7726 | 1.32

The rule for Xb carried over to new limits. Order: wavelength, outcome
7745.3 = 1.17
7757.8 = 1.3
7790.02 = 1.28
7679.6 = 1.37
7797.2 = 1.37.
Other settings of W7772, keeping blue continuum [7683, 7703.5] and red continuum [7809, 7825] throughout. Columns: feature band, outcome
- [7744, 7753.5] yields 0.28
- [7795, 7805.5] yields 0.08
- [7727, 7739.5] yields 0.05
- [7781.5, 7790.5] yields 0.13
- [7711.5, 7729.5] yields 0.07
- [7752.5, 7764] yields 0.05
